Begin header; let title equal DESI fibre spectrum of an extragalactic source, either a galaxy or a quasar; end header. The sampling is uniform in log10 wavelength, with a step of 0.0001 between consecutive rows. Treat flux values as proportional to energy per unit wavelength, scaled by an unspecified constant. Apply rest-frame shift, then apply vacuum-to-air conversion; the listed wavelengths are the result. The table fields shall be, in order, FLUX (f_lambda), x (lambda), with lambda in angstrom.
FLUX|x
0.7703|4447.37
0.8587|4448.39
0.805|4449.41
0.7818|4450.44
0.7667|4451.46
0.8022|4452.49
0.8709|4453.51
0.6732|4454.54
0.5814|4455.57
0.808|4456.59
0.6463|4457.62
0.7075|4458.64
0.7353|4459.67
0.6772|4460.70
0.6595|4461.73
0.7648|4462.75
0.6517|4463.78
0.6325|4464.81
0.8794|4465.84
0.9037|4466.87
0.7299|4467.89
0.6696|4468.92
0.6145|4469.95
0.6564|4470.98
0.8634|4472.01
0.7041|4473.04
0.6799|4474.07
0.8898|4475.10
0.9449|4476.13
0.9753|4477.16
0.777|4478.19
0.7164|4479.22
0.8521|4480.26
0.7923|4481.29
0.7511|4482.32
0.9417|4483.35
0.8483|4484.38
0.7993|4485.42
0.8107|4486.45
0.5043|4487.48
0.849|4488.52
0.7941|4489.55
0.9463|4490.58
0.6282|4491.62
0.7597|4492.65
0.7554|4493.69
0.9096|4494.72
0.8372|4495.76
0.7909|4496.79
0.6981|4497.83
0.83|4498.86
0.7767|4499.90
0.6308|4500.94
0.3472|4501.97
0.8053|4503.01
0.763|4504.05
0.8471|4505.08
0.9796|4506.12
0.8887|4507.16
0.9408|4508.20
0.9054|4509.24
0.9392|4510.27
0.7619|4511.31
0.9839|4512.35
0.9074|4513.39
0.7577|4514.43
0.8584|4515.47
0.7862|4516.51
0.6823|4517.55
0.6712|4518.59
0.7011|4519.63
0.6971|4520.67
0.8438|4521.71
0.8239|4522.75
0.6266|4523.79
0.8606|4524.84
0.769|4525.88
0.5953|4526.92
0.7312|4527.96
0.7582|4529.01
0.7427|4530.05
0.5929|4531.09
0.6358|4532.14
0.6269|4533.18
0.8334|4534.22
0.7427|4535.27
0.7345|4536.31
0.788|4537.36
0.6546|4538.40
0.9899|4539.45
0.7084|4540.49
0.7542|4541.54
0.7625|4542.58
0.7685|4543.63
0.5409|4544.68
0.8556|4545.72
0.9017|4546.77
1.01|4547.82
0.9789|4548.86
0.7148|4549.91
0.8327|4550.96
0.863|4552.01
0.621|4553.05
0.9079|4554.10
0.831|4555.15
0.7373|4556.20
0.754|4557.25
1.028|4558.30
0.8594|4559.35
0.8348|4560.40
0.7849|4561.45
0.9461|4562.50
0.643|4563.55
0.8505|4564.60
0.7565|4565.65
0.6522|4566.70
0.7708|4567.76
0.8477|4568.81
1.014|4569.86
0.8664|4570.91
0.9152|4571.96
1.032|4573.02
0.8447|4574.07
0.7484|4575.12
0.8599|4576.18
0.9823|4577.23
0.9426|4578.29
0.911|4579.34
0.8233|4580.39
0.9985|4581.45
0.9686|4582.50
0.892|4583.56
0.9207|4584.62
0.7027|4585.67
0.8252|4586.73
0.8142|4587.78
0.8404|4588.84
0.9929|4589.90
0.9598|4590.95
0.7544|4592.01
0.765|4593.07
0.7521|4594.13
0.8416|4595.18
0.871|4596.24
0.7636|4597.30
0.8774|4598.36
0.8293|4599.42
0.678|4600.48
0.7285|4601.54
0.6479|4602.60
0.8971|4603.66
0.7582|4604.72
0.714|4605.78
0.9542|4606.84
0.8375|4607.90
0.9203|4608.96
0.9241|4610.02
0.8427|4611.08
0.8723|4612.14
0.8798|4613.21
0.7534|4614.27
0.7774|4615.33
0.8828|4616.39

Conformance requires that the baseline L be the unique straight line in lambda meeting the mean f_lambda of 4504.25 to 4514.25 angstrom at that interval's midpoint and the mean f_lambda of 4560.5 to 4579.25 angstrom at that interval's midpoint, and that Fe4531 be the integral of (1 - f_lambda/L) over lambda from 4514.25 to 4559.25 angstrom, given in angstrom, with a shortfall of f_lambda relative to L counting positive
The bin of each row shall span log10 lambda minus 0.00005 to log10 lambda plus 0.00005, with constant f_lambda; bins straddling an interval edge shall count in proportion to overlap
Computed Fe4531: 5.4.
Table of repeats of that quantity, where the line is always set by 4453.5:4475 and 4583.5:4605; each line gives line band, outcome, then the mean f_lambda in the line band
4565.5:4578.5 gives -1.1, 0.865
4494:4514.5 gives -1.8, 0.816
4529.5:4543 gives 0.6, 0.736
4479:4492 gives -1.0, 0.79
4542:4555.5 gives -0.6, 0.814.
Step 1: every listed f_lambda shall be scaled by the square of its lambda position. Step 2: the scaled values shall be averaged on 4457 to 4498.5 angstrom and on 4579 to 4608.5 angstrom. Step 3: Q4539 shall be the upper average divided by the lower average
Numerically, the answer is 1.14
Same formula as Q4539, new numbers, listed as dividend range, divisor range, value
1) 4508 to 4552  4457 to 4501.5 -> 1.04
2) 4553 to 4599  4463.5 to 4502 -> 1.15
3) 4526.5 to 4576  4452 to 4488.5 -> 1.09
